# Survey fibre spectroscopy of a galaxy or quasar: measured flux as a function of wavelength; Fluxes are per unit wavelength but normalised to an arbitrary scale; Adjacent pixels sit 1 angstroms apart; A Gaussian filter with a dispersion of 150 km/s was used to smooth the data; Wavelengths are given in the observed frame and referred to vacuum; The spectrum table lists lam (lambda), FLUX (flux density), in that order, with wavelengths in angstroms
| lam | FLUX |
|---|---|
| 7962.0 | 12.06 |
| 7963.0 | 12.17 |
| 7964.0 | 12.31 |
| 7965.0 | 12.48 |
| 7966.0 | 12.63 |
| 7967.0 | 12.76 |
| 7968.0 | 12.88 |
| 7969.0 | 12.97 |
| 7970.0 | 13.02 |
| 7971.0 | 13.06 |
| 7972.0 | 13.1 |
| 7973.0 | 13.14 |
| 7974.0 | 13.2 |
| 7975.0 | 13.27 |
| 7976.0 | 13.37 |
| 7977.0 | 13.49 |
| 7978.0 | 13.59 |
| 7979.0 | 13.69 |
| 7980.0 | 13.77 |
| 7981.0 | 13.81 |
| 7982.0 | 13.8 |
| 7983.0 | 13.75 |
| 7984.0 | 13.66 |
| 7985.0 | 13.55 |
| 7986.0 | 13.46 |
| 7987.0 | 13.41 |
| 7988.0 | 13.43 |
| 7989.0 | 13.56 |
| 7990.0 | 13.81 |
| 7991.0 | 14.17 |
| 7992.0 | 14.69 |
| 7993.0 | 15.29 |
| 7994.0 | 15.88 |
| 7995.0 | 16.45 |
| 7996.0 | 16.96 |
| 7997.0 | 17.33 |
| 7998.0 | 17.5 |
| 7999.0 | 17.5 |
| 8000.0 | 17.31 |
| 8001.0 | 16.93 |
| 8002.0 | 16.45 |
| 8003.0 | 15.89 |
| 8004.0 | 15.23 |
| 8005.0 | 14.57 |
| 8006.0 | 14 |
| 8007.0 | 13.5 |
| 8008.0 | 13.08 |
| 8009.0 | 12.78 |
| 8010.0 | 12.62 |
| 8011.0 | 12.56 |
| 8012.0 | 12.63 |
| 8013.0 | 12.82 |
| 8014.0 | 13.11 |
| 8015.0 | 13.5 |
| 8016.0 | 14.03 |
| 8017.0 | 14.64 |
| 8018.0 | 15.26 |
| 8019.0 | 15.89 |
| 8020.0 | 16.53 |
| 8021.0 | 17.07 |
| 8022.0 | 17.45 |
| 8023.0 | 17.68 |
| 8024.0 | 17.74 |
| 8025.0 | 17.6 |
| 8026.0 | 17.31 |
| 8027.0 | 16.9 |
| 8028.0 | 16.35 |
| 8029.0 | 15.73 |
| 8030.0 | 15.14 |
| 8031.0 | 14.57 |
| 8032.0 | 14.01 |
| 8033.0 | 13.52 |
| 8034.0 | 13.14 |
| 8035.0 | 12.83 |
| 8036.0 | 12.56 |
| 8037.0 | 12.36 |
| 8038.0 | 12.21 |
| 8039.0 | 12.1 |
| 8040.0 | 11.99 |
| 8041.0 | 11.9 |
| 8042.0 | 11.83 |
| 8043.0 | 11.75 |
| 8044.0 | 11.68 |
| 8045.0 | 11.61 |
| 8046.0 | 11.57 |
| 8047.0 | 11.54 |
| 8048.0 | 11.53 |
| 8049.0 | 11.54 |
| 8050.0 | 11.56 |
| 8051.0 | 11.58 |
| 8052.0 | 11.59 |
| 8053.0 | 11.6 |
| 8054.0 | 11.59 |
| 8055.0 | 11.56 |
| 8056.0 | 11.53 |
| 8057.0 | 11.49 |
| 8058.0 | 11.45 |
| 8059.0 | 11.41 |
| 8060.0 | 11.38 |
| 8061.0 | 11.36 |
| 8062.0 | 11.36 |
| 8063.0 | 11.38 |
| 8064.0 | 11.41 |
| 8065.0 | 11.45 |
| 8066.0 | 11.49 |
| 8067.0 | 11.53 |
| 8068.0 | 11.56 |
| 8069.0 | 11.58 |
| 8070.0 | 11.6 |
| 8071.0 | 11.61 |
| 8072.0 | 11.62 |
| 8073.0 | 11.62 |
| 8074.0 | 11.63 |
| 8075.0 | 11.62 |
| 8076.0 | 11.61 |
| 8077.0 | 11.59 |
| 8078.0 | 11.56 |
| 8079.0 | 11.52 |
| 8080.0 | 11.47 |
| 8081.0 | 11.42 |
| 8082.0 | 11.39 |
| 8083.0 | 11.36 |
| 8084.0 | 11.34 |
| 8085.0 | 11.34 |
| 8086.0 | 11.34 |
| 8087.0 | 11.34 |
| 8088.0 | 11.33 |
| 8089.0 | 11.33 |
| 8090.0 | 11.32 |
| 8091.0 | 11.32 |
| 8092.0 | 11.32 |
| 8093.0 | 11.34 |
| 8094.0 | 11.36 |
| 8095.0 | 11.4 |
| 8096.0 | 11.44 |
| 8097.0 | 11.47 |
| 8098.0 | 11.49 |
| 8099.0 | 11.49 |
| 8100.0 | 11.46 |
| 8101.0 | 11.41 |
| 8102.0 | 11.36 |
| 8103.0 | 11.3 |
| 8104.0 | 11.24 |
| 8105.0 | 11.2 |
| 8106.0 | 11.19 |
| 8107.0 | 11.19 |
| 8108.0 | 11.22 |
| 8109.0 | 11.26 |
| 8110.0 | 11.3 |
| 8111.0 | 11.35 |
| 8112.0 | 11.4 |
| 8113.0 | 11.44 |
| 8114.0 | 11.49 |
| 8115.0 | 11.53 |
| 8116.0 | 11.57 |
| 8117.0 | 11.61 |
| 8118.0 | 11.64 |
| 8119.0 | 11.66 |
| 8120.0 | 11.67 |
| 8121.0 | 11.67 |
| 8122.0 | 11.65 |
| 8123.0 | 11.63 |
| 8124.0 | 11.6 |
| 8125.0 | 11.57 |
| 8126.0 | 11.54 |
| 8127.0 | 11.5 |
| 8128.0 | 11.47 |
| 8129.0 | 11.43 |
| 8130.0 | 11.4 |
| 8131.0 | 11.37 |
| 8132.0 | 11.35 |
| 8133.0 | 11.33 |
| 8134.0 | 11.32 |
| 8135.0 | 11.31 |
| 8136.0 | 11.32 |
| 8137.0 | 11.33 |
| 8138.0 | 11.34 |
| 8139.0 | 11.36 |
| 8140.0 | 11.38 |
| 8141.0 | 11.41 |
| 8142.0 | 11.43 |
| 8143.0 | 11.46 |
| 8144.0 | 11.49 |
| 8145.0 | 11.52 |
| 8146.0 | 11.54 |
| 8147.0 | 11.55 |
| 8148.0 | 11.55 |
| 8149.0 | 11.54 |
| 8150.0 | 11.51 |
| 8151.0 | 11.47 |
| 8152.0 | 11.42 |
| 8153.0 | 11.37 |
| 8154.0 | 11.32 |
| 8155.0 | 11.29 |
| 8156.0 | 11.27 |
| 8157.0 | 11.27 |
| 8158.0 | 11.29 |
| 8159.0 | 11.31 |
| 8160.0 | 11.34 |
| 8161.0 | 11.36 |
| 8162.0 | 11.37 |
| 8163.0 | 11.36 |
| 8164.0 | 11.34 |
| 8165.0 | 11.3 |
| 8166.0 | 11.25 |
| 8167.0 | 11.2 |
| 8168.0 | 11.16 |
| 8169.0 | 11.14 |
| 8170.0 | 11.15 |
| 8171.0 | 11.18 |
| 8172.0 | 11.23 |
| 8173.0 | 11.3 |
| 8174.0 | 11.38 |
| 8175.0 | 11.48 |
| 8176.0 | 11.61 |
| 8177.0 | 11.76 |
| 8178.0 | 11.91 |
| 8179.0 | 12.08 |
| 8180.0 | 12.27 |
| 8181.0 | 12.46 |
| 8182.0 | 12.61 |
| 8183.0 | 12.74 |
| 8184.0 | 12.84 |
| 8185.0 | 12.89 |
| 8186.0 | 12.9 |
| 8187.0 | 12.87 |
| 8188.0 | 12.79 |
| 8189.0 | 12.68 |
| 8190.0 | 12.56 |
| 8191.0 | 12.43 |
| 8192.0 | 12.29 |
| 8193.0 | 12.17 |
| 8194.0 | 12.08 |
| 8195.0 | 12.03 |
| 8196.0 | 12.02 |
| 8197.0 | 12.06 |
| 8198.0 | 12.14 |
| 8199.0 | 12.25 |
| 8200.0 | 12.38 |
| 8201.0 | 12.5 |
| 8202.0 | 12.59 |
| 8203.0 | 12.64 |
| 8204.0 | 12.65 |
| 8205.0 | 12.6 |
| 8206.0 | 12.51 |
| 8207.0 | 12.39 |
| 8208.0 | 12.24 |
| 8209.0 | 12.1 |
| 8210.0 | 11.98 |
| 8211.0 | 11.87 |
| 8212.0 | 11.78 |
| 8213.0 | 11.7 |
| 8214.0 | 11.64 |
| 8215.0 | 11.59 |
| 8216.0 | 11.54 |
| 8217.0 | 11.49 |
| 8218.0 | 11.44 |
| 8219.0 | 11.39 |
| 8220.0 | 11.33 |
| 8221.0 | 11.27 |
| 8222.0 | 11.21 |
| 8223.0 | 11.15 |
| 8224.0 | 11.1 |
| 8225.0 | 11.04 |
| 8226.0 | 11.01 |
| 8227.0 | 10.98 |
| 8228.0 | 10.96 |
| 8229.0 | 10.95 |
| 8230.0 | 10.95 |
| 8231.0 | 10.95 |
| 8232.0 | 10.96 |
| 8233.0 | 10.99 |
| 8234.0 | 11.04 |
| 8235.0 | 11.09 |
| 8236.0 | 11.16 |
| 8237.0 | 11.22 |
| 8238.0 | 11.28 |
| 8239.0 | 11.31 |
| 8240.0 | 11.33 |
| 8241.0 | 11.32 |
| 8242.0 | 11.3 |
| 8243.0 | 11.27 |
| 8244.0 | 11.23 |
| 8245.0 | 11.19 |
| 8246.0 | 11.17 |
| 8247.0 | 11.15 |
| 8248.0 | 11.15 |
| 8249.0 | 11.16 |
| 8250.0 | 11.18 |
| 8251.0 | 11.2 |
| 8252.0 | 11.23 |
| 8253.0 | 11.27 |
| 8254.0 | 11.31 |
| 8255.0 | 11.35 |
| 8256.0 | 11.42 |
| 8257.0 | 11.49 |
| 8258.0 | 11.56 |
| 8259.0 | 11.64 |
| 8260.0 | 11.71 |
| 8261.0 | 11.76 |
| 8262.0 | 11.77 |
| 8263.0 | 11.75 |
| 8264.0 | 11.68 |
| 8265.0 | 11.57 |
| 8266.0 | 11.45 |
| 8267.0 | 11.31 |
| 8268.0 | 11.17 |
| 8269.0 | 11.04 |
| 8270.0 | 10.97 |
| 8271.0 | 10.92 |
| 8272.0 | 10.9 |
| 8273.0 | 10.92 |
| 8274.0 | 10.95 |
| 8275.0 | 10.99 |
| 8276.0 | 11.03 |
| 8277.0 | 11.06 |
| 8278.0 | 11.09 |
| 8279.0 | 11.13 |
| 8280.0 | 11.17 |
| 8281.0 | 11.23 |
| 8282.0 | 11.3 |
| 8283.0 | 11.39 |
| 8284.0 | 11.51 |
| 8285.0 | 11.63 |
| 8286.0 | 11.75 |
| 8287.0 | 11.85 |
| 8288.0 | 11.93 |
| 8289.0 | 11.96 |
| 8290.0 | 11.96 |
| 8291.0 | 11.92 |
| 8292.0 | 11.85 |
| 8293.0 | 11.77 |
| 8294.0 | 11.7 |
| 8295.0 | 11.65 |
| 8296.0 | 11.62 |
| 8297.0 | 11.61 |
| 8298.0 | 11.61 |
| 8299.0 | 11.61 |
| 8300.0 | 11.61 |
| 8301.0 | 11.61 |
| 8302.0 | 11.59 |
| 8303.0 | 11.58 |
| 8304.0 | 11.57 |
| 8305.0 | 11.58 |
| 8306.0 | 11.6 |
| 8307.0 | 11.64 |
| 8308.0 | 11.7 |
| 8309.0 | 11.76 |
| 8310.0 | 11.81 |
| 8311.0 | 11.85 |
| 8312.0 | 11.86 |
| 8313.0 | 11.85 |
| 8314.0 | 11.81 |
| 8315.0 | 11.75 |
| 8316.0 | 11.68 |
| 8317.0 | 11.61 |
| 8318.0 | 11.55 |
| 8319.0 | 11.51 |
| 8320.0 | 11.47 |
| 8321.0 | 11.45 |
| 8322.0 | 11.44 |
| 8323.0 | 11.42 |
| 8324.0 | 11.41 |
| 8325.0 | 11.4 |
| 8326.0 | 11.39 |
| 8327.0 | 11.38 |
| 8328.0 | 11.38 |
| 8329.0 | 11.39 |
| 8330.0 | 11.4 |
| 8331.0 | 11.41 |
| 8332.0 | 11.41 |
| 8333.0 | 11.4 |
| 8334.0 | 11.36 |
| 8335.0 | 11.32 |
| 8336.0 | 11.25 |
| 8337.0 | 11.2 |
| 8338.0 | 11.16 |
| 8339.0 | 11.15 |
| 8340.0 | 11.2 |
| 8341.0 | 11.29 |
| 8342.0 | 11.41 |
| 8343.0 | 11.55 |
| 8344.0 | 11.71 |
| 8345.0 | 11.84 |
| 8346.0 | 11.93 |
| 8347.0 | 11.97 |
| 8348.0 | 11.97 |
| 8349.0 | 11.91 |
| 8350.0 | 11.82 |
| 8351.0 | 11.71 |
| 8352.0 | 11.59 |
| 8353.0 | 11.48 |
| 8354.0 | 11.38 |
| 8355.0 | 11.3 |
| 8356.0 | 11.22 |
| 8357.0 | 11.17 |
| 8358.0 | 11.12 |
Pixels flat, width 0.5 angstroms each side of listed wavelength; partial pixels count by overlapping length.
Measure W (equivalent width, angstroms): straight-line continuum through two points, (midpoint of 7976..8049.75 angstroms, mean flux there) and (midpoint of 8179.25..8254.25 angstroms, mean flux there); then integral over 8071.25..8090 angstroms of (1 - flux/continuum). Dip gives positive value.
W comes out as 2.74 angstroms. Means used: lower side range 14.3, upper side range 11.7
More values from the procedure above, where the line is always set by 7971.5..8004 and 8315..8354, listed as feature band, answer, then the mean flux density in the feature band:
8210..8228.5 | 1.7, 11.4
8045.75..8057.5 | 2.1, 11.6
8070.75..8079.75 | 1.5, 11.6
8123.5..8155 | 4.4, 11.4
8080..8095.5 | 2.7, 11.4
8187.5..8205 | 0.5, 12.4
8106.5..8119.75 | 2.0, 11.4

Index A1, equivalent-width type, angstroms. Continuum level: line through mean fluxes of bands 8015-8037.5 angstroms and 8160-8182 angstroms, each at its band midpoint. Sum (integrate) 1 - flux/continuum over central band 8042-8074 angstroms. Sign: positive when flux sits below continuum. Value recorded 6.5 angstroms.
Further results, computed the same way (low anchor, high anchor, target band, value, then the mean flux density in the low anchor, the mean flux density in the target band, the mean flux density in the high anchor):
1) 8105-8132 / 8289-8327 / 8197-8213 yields -1.0 angstroms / 11.5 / 12.3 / 11.6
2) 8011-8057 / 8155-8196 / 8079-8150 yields 6.5 angstroms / 13.6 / 11.4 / 11.8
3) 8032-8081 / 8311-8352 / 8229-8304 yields 1.4 angstroms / 11.7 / 11.4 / 11.5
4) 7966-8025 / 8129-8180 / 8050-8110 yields 6.6 angstroms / 14.5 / 11.4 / 11.4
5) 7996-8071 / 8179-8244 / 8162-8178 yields 1.2 angstroms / 13.5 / 11.3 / 11.8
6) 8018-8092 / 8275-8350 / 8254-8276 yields 0.7 angstroms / 12.6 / 11.3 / 11.5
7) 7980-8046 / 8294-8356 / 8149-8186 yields 4.0 angstroms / 14.5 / 11.6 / 11.6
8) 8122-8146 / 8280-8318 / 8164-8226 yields -2.2 angstroms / 11.4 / 11.9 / 11.7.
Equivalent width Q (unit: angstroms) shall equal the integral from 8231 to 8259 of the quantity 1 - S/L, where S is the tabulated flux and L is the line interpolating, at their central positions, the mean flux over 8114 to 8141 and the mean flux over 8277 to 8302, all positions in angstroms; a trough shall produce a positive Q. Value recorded 0.8 angstroms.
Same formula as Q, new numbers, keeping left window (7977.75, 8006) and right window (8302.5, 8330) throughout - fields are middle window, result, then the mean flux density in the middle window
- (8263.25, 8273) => 0.7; 11.2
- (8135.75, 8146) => 1.5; 11.4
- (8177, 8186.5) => 0.4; 12.5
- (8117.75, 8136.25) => 2.8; 11.5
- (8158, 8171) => 1.9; 11.3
